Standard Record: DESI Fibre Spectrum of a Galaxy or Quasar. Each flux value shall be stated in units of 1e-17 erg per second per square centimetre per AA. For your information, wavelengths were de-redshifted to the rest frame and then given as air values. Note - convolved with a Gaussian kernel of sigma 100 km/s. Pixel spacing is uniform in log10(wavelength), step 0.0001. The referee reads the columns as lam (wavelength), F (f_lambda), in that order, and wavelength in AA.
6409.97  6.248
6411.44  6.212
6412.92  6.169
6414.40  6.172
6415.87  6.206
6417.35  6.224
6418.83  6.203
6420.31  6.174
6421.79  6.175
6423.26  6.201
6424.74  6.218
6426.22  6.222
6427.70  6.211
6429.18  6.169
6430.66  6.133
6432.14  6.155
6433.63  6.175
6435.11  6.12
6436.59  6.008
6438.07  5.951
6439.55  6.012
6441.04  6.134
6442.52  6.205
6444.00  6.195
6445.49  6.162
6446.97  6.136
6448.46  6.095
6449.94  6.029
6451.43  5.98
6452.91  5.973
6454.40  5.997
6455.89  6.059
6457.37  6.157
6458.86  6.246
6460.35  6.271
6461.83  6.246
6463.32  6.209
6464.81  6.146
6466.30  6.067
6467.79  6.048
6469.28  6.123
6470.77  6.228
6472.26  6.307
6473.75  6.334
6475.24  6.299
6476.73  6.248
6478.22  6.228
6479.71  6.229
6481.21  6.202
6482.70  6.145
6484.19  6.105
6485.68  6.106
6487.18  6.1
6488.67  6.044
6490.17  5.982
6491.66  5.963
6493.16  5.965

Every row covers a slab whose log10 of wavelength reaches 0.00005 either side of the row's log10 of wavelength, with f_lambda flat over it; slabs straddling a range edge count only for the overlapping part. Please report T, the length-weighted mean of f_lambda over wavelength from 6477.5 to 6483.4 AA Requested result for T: 6.2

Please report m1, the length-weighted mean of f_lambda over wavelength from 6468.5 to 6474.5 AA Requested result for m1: 6.25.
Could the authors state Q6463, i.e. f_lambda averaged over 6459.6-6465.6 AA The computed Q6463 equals 6.22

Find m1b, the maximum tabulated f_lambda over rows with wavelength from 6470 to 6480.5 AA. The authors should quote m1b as 6.334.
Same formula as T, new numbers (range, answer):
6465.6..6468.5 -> 6.06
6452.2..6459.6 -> 6.08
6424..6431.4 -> 6.19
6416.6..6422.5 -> 6.19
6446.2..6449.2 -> 6.12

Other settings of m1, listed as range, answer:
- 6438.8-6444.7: 6.14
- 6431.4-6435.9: 6.14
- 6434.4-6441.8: 6.05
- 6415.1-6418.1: 6.22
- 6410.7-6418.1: 6.2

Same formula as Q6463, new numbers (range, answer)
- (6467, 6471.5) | 6.13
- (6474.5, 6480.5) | 6.25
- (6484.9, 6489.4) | 6.08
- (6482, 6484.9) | 6.13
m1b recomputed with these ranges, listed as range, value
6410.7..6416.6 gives 6.212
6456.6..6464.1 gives 6.271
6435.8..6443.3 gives 6.205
